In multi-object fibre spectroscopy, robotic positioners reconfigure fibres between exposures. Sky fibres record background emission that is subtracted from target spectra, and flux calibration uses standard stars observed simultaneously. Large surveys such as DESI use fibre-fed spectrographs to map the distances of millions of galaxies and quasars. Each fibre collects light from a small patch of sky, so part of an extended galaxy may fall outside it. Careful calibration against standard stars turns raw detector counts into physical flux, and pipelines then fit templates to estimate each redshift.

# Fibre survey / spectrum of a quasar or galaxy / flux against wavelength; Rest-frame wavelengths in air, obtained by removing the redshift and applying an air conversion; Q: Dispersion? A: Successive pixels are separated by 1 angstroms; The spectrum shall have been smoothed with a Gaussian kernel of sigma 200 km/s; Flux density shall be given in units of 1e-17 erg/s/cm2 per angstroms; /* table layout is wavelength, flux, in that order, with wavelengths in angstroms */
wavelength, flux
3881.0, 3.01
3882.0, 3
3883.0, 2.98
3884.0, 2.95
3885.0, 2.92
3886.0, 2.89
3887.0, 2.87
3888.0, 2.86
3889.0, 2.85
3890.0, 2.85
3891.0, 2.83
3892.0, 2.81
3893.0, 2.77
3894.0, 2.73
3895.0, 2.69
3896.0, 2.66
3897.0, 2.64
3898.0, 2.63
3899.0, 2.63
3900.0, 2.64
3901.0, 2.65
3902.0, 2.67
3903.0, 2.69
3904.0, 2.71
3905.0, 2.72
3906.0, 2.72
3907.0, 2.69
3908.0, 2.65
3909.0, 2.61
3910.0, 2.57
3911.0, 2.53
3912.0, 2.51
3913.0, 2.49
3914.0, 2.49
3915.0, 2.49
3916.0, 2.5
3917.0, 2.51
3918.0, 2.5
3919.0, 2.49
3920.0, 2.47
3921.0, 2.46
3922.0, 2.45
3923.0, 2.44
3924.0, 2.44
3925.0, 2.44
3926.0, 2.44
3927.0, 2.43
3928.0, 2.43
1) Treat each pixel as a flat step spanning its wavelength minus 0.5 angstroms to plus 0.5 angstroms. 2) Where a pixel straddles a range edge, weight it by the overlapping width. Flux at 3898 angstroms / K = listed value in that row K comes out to 2.63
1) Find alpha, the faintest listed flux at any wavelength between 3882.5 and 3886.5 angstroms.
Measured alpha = 2.89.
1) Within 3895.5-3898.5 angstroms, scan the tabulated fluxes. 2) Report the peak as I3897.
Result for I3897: 2.66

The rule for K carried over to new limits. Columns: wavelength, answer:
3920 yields 2.47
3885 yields 2.92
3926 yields 2.44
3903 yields 2.69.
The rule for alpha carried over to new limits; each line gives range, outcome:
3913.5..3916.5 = 2.49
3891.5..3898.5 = 2.63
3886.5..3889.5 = 2.85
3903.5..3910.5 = 2.57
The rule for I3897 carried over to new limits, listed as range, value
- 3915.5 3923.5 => 2.51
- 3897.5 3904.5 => 2.71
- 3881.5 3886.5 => 3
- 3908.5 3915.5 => 2.61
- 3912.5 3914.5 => 2.49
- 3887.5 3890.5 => 2.86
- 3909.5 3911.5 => 2.57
